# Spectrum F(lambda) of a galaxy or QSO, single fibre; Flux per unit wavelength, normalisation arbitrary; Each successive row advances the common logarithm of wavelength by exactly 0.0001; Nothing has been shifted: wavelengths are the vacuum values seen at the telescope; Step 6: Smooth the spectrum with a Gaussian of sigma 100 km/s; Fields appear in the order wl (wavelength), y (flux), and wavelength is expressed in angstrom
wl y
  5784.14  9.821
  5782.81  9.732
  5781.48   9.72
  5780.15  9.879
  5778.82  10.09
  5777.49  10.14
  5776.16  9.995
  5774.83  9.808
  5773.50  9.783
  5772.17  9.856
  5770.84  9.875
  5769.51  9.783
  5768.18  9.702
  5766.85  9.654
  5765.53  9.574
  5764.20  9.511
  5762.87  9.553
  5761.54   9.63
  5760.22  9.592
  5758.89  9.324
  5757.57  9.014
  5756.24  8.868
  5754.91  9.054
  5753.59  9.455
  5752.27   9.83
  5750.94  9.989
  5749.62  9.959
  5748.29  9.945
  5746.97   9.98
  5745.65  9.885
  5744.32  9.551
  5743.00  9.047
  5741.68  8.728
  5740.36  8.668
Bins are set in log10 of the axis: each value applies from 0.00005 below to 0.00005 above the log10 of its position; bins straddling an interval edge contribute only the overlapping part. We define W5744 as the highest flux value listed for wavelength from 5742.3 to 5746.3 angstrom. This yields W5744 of 9.885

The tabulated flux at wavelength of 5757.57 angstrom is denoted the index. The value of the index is 9.014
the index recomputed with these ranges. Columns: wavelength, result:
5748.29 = 9.945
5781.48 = 9.72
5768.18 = 9.702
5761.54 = 9.63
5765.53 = 9.574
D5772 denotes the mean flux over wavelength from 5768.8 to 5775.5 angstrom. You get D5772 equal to 9.81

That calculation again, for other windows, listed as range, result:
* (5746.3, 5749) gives 9.96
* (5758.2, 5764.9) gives 9.52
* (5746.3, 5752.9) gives 9.94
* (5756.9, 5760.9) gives 9.32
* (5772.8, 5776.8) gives 9.86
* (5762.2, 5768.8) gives 9.59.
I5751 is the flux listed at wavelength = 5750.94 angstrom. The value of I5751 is 9.989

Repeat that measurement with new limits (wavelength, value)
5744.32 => 9.551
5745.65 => 9.885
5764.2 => 9.511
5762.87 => 9.553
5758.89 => 9.324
